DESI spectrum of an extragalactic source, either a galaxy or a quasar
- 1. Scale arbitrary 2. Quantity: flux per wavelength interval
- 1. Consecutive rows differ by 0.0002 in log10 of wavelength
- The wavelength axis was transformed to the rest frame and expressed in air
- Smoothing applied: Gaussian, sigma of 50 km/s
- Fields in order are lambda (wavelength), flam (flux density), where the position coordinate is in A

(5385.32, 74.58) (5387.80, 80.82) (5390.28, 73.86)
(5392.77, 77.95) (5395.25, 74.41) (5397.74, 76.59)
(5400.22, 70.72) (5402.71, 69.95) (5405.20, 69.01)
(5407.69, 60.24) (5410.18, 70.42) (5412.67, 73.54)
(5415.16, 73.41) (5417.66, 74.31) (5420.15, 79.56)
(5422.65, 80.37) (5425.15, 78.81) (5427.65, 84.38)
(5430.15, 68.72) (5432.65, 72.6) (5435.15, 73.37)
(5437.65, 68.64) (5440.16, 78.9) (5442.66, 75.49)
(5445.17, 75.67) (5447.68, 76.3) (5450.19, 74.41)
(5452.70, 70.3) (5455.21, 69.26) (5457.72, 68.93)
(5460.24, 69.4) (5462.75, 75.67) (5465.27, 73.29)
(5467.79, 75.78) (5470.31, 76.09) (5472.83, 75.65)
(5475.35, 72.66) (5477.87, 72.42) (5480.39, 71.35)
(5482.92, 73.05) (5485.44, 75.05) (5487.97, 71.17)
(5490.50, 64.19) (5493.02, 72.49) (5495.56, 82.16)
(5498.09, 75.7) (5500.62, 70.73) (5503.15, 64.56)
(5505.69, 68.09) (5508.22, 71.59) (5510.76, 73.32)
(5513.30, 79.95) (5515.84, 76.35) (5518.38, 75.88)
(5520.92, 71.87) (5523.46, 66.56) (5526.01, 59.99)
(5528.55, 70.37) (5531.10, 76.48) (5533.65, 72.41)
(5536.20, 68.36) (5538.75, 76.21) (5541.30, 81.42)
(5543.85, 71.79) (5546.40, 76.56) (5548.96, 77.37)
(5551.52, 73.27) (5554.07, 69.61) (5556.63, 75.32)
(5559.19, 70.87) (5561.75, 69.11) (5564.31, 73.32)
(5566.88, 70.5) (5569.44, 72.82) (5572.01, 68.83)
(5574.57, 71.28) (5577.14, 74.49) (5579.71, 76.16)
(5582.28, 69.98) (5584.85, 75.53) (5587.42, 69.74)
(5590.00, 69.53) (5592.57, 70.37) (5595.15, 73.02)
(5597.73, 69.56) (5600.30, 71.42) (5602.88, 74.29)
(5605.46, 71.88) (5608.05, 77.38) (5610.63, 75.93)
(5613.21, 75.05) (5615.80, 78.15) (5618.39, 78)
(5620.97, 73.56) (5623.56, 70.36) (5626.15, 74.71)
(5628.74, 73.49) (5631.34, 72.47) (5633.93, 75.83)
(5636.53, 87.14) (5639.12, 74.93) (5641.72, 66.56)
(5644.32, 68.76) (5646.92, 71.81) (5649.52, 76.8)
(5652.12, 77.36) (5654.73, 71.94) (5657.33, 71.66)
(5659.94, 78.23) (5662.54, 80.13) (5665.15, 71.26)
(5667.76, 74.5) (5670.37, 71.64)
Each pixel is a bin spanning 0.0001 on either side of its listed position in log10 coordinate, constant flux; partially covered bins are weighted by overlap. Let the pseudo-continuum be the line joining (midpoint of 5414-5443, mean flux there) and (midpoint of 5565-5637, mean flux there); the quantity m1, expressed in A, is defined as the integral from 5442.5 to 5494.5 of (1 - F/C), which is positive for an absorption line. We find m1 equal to 1.7 A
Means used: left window 75.7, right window 73.5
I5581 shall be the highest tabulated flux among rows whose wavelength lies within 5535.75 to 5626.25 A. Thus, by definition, 81.42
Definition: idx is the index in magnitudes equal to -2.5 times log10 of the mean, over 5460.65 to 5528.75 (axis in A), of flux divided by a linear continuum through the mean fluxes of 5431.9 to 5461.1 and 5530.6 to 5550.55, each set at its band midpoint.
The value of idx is 0.02 mag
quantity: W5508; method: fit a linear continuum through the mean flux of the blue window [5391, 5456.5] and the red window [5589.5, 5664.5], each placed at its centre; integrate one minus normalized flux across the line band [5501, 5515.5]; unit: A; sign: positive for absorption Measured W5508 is 0.4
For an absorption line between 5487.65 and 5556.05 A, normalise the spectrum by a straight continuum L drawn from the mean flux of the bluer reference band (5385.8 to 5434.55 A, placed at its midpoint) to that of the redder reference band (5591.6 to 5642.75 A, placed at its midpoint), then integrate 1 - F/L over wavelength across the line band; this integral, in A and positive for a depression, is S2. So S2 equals 1.52 A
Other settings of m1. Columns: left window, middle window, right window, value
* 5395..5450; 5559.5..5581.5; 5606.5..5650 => 0.7 A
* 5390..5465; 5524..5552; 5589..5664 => 0.4 A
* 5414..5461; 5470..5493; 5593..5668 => 0.7 A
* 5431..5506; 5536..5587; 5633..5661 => 0.4 A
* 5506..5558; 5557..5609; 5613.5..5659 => 1.2 A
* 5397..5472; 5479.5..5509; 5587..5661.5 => 0.8 A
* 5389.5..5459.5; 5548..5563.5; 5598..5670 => 0.3 A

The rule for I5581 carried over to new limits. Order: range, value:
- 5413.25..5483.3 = 84.38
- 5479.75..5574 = 82.16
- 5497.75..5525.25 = 79.95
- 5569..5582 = 76.16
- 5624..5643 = 87.14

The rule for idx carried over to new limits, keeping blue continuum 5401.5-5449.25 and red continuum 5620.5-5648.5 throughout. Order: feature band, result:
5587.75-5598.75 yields 0.05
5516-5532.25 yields 0.05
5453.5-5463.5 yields 0.05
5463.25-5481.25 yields 0.00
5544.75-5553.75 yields -0.02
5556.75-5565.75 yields 0.03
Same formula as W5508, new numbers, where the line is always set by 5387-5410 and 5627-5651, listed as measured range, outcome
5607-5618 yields -0.4 A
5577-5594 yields 0.4 A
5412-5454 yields -1.5 A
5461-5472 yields -0.3 A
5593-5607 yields 0.4 A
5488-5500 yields 0.0 A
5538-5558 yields -0.4 A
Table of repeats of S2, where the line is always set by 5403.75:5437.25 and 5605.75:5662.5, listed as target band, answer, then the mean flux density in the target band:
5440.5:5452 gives -0.3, 75.5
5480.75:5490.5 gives 0.3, 71.7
